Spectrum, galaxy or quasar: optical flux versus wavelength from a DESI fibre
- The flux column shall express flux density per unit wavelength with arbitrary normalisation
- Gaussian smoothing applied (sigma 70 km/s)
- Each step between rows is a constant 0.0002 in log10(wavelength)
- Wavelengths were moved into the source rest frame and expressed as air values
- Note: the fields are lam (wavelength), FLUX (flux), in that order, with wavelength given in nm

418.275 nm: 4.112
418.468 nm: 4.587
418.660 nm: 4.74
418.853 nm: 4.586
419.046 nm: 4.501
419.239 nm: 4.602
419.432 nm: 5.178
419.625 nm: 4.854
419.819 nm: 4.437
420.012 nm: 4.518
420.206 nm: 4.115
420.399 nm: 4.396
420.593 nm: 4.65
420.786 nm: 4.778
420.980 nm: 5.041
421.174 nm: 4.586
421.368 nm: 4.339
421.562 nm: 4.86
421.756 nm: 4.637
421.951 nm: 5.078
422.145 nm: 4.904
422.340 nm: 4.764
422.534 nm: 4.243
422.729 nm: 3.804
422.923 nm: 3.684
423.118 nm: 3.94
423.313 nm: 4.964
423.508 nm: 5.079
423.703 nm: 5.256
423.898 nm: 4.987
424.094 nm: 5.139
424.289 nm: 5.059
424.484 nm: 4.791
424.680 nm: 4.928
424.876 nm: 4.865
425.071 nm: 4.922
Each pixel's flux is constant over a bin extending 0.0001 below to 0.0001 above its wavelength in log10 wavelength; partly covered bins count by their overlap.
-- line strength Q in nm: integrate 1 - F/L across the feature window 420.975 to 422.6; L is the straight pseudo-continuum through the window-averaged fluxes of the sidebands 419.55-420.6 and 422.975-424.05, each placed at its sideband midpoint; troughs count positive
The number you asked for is -0.02 nm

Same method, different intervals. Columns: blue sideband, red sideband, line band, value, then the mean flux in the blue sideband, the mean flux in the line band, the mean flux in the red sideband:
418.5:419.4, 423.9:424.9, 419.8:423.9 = 0.19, 4.65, 4.59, 4.96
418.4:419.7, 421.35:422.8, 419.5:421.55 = 0.03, 4.73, 4.59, 4.6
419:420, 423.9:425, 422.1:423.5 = 0.15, 4.71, 4.36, 4.96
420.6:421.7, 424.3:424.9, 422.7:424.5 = 0.05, 4.72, 4.7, 4.89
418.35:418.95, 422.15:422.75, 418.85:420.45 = 0.00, 4.62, 4.58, 4.42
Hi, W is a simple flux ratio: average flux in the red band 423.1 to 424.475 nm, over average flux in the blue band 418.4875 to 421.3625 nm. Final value 1.1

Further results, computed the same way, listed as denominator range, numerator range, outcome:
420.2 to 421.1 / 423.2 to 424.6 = 1.08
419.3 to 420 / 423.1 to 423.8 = 1.03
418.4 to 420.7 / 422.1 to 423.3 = 0.92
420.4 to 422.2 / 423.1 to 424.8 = 1.04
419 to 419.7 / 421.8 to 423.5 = 0.93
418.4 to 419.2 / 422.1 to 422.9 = 0.94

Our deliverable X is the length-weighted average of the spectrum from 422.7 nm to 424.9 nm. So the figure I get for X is 4.73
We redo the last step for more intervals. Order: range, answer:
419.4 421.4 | 4.62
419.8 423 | 4.53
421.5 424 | 4.63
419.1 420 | 4.73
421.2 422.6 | 4.69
